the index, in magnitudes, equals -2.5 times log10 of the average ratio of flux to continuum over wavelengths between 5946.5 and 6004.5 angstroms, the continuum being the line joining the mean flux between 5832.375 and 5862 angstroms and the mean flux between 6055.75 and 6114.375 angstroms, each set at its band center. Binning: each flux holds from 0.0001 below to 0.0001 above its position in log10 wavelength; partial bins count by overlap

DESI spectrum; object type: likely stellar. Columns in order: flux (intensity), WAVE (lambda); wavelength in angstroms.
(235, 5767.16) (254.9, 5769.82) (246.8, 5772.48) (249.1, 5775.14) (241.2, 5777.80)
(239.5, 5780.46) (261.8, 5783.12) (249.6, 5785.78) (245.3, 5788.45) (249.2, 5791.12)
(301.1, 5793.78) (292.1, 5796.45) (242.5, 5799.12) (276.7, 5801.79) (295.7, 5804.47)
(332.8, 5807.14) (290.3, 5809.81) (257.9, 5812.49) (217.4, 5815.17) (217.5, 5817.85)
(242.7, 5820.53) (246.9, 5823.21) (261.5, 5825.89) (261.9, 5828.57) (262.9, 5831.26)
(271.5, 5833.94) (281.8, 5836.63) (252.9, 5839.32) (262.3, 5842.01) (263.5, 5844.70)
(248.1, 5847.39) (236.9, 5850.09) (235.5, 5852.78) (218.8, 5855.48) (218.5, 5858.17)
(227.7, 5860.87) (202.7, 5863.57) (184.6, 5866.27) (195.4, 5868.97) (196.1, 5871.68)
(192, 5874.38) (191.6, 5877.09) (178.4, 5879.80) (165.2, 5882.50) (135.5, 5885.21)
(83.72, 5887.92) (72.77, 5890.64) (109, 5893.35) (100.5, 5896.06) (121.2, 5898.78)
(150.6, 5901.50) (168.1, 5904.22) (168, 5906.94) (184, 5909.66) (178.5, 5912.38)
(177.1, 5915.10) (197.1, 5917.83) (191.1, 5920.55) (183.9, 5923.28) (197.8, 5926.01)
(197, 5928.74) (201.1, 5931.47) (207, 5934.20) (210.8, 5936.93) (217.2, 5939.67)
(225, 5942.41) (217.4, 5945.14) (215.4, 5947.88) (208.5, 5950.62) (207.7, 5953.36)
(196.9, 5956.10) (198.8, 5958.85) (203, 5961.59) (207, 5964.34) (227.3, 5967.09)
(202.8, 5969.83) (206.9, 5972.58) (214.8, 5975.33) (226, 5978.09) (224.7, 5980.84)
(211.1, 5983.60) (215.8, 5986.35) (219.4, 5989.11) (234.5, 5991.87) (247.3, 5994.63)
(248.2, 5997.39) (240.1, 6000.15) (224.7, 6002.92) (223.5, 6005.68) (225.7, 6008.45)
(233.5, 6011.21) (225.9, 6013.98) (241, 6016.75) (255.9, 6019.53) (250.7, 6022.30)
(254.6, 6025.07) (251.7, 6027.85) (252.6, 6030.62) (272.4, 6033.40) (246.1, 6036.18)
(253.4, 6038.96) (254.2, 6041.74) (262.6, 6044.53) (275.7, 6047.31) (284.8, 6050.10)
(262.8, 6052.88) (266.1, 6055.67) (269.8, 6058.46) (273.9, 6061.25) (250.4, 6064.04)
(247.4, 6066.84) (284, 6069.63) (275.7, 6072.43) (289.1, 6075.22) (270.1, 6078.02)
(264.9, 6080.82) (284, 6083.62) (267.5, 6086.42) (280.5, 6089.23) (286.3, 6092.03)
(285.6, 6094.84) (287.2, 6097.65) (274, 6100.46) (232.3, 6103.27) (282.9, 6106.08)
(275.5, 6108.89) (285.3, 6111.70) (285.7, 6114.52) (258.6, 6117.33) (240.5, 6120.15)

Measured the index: 0.20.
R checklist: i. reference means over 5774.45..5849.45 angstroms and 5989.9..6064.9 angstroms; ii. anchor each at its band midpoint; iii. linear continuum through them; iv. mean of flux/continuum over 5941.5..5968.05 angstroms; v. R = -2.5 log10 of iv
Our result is 0.21 mag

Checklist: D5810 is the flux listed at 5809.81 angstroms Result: 290.3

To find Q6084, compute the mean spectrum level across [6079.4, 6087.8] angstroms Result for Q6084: 272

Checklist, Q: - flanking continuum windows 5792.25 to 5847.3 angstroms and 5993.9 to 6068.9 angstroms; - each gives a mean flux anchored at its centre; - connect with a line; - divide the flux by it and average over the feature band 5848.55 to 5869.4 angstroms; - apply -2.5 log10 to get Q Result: 0.22 mag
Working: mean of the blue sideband 266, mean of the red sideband 252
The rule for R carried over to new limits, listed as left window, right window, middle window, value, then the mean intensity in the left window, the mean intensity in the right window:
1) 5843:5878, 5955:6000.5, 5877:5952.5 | 0.25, 217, 219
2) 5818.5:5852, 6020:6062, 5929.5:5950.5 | 0.21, 257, 262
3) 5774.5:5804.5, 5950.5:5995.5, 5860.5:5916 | 0.43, 261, 215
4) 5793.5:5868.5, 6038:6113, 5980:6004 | 0.16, 252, 271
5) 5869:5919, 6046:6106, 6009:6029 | -0.04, 155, 272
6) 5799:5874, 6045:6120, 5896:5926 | 0.44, 246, 272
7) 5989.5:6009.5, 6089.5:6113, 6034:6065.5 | -0.04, 234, 276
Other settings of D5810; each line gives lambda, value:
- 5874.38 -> 192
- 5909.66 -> 184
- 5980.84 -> 224.7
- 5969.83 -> 202.8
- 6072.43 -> 275.7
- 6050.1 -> 284.8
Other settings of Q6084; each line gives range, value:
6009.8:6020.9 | 239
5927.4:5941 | 207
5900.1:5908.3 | 162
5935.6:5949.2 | 217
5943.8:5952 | 214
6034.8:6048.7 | 258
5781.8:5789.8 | 252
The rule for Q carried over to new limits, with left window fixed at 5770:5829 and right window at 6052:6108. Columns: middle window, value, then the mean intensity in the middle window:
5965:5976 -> 0.248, 213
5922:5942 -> 0.290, 203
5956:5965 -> 0.305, 201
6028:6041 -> 0.059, 256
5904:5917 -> 0.439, 177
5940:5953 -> 0.227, 216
